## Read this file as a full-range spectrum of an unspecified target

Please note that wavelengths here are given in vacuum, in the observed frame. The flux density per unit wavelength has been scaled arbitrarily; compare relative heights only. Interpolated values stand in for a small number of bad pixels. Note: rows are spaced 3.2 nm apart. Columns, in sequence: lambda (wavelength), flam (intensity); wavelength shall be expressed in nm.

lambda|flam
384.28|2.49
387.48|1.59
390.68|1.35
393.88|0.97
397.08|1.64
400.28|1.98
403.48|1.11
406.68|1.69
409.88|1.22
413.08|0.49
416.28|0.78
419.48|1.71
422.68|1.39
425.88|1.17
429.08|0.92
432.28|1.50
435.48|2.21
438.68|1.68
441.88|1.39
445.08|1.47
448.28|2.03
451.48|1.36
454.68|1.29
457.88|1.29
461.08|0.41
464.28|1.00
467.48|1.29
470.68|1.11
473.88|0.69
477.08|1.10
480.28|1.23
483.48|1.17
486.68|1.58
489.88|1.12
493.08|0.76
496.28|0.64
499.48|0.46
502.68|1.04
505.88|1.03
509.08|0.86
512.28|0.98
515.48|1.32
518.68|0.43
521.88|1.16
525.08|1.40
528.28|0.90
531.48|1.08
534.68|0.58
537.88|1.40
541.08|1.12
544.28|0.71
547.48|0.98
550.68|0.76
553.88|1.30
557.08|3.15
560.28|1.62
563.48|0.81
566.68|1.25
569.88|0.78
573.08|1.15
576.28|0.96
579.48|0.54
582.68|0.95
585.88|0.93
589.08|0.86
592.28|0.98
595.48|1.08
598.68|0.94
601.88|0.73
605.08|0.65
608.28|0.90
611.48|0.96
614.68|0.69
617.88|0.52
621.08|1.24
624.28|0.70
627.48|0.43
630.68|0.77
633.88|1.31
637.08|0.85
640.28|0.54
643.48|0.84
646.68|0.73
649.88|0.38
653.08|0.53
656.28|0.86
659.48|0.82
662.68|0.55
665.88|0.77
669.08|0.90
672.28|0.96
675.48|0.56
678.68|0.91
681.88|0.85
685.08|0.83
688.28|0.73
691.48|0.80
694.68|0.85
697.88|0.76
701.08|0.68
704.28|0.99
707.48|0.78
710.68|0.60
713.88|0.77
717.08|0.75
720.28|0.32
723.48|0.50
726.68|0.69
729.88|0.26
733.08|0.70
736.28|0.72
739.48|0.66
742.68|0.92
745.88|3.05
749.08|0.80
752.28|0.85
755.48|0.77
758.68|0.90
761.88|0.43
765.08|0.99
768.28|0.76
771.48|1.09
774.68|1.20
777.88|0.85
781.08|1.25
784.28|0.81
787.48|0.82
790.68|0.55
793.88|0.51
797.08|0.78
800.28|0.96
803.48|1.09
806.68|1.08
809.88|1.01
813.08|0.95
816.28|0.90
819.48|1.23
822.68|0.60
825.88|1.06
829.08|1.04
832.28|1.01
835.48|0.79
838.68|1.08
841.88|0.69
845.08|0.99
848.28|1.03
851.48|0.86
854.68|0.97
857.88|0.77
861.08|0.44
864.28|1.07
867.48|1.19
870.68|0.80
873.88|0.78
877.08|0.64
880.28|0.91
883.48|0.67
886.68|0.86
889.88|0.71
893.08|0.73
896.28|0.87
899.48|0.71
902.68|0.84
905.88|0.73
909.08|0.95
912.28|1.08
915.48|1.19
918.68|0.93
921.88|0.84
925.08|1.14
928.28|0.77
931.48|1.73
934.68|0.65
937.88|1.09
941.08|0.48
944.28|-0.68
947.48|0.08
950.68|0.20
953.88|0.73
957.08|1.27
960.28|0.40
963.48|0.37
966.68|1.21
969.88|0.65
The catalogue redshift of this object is 1.000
